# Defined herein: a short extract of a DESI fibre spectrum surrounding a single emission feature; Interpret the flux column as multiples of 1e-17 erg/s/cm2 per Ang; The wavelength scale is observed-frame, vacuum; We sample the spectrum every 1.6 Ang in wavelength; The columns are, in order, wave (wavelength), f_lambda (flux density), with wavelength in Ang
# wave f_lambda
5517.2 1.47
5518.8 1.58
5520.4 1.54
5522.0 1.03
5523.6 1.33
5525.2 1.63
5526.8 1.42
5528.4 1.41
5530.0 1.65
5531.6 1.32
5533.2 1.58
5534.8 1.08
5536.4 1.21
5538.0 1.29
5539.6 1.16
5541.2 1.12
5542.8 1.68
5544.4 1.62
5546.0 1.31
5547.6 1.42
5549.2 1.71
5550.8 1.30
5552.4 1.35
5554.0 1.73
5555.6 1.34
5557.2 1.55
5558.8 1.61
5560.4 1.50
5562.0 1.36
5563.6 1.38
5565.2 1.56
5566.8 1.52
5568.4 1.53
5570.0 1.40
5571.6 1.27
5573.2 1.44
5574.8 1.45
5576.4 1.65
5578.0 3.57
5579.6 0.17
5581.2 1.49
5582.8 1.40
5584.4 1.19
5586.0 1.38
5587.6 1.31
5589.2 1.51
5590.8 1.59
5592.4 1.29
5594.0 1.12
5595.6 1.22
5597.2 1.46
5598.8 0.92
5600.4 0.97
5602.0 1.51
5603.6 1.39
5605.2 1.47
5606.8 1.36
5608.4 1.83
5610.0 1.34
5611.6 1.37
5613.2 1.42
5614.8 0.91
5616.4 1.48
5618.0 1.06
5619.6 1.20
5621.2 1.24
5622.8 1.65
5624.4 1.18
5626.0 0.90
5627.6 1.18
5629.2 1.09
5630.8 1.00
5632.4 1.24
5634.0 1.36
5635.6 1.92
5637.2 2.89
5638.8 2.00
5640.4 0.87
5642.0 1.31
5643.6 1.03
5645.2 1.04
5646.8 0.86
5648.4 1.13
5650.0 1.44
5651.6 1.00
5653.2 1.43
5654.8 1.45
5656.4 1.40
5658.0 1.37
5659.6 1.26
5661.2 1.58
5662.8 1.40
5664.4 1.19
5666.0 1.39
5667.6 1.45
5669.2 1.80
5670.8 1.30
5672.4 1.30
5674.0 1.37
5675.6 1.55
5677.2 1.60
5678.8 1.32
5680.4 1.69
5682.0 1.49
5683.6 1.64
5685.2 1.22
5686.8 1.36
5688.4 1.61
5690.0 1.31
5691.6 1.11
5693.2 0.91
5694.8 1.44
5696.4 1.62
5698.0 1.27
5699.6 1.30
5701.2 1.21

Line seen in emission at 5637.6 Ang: H-gamma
